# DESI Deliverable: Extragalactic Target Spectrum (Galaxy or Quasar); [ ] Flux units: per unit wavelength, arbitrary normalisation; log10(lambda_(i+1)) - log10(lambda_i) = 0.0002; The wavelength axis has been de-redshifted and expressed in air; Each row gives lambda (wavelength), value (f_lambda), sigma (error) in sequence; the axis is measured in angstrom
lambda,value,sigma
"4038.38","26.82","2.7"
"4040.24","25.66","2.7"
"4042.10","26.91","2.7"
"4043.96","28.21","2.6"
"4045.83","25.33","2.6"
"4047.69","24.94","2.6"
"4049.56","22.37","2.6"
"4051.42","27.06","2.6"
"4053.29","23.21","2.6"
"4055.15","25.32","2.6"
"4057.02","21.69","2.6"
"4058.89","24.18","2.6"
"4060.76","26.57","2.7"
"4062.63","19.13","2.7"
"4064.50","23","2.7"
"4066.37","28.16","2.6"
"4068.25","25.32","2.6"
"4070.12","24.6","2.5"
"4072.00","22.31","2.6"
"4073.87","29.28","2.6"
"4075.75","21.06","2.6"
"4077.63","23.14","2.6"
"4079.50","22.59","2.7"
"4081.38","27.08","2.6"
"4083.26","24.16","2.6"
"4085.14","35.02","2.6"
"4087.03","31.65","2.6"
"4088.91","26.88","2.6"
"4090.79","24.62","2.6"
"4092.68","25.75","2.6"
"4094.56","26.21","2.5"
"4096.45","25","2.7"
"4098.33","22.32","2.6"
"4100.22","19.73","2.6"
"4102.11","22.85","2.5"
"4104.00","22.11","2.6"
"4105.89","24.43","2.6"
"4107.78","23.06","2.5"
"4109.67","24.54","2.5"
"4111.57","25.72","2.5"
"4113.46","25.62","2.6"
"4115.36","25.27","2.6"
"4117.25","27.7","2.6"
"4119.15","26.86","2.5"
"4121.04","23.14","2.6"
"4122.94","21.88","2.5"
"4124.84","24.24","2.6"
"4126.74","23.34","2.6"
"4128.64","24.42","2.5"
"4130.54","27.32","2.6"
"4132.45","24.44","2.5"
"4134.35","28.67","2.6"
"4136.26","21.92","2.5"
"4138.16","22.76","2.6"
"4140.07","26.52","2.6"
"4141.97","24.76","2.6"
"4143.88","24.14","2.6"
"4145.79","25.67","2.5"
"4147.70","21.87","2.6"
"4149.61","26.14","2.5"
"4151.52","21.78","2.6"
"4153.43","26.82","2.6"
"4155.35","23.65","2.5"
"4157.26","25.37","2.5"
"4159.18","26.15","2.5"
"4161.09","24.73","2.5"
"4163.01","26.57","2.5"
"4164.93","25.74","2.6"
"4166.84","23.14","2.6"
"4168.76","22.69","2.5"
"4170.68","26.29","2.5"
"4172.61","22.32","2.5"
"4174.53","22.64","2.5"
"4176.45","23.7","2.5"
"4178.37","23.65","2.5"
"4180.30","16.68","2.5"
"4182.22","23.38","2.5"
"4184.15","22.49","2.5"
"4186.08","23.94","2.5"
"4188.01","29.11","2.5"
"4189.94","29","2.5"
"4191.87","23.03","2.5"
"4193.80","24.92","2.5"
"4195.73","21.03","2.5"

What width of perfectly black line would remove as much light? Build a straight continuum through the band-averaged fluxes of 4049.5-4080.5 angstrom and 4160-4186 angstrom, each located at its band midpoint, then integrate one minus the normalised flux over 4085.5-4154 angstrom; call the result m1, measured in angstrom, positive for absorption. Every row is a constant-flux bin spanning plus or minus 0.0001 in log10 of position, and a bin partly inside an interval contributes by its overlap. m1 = -3.0 angstrom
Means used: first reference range 24.1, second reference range 23.4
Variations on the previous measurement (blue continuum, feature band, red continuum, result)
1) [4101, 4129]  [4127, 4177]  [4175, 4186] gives -3.3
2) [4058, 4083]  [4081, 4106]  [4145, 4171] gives -1.1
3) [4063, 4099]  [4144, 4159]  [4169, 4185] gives -0.7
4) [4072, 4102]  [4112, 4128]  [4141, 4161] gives 0.2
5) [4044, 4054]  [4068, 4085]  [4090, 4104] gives -0.5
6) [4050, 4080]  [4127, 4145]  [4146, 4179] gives -0.5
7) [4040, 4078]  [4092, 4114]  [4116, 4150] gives 0.7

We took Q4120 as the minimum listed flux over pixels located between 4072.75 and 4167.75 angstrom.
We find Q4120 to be 19.73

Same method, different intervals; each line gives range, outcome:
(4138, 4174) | 21.78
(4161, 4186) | 16.68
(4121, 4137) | 21.88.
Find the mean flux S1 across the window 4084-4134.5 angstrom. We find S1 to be 25.2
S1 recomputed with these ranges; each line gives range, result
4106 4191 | 24.5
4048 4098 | 25.2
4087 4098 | 26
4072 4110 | 25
